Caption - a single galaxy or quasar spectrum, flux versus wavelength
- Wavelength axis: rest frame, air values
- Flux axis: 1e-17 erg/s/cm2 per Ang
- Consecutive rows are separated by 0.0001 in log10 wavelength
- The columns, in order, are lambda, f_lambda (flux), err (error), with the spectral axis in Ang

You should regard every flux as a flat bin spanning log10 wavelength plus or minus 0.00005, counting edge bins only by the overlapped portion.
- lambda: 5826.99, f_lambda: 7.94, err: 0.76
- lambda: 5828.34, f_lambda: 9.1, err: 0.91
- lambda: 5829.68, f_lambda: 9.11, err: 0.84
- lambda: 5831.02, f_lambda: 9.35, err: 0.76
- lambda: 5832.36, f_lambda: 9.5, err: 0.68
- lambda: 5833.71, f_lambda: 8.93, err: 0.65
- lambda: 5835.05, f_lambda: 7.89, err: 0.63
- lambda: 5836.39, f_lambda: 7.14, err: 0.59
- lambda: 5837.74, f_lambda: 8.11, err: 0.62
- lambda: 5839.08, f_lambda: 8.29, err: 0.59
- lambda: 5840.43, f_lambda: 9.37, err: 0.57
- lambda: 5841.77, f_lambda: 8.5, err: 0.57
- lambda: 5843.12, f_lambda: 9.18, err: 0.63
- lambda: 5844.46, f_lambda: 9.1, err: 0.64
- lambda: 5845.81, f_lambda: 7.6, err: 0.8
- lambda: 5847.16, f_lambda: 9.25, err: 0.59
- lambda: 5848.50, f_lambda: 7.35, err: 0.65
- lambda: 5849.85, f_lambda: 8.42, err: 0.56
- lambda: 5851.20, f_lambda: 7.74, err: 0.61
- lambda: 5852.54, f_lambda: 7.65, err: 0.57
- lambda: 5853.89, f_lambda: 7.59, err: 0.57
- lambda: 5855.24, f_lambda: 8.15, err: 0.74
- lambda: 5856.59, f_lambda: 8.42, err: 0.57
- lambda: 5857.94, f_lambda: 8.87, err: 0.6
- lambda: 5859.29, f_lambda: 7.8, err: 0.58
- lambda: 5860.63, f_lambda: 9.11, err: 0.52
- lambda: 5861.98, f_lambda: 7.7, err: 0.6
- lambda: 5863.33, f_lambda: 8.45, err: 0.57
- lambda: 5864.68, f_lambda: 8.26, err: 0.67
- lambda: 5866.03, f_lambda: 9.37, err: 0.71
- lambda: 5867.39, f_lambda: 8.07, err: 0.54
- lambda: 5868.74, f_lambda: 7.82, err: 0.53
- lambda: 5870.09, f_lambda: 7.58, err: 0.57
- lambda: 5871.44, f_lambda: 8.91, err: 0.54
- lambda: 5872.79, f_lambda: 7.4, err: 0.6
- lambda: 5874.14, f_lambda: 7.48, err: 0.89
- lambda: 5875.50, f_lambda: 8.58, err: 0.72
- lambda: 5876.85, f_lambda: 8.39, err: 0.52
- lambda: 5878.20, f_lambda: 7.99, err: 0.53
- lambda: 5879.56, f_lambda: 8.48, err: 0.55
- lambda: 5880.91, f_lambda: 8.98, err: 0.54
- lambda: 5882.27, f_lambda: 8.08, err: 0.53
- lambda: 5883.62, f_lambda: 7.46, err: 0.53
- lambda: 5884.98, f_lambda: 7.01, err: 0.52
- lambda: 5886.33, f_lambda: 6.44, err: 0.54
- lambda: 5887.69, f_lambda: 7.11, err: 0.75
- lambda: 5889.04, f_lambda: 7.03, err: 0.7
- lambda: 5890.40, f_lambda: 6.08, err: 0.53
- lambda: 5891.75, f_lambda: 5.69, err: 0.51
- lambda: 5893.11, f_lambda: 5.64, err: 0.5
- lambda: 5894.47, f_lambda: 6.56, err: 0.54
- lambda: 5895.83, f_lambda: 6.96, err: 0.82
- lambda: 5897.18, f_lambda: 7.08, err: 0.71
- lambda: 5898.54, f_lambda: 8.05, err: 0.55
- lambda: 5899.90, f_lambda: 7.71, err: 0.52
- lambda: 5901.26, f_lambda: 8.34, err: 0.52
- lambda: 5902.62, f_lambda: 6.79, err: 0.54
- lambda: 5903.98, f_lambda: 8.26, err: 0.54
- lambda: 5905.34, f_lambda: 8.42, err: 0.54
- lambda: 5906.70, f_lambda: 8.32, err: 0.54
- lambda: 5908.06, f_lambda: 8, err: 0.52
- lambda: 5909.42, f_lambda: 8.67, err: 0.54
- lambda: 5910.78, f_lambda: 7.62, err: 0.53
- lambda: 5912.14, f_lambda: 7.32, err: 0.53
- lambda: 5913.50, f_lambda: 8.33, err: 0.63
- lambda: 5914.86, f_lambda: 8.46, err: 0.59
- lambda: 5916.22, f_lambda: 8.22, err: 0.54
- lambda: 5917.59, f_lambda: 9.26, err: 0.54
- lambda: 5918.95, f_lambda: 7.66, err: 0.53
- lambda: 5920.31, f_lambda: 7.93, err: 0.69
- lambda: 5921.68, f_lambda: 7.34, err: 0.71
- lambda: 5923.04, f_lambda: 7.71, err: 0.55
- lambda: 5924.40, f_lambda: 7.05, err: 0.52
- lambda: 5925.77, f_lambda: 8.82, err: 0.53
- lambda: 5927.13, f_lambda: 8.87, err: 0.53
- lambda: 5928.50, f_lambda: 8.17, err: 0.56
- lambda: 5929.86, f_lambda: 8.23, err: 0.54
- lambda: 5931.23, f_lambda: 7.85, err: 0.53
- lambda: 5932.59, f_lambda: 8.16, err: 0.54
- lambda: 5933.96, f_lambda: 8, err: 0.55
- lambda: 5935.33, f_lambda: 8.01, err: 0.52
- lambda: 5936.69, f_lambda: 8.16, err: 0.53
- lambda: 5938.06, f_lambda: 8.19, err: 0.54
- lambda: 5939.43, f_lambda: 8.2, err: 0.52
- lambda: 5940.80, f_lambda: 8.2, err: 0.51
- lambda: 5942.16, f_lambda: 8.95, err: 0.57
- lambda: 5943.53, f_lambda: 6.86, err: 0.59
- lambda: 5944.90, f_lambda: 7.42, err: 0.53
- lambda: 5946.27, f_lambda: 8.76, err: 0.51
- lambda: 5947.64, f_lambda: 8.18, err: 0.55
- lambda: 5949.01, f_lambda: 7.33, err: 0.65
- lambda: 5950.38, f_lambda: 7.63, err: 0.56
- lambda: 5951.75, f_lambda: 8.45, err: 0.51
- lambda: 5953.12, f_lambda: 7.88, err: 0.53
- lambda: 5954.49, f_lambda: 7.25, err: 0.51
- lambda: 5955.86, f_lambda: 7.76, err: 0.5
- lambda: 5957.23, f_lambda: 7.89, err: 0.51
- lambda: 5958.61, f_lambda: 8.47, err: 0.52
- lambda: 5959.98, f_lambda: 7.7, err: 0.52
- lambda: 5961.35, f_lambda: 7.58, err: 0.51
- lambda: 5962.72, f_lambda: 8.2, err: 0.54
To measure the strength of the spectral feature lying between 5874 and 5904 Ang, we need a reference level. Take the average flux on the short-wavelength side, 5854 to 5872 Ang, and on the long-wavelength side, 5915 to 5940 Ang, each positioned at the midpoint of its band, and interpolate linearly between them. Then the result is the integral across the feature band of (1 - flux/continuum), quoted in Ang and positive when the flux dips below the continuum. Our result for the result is 3.1 Ang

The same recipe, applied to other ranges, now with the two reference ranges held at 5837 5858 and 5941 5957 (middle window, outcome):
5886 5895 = 1.97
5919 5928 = 0.06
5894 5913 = 0.79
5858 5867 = -0.22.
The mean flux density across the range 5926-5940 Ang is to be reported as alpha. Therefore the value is 8.2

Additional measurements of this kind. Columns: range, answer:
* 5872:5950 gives 7.8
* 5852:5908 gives 7.76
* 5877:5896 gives 7.14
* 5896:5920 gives 8.01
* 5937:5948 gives 8.09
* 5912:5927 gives 8.07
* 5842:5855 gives 8.21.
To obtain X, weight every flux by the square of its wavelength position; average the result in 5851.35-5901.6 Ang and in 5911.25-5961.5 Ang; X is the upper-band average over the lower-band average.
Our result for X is 1.06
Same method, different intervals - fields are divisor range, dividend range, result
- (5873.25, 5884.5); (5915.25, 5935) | 1.01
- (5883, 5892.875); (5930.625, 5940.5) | 1.24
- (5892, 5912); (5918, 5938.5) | 1.07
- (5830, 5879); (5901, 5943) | 1.00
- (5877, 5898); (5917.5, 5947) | 1.15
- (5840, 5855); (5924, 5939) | 1.01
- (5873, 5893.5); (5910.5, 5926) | 1.09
